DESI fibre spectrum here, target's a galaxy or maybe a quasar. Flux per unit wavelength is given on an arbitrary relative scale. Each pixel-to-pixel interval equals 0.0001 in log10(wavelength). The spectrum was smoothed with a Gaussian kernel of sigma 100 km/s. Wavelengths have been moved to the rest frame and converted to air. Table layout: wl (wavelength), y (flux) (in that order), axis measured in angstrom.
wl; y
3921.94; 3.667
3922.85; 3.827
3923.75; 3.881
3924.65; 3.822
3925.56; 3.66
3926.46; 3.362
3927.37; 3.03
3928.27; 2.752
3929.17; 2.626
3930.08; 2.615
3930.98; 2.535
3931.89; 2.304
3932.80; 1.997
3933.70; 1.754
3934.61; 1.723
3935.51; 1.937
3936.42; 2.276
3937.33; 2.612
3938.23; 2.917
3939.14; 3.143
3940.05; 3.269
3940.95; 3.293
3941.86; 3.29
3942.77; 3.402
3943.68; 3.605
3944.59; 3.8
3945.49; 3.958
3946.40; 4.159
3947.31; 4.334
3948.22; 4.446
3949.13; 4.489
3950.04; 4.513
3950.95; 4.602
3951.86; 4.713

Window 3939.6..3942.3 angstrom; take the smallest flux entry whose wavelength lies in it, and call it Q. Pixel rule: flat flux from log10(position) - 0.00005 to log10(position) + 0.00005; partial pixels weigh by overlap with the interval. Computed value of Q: 3.269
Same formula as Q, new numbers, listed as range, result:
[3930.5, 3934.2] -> 1.754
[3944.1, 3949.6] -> 3.8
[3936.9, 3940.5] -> 2.612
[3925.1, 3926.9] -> 3.362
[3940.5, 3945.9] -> 3.29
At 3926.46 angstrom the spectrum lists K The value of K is 3.362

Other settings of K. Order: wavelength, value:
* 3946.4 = 4.159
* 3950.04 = 4.513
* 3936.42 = 2.276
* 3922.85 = 3.827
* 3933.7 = 1.754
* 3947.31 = 4.334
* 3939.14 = 3.143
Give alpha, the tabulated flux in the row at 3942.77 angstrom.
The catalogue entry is 3.402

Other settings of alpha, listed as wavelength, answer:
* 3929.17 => 2.626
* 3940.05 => 3.269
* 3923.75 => 3.881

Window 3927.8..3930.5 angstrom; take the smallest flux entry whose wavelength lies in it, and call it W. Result 2.615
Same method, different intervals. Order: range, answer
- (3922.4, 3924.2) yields 3.827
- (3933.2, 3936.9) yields 1.723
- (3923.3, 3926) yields 3.66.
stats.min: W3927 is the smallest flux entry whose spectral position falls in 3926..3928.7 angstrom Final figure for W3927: 2.752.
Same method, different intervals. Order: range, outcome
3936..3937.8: 2.276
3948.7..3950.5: 4.489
